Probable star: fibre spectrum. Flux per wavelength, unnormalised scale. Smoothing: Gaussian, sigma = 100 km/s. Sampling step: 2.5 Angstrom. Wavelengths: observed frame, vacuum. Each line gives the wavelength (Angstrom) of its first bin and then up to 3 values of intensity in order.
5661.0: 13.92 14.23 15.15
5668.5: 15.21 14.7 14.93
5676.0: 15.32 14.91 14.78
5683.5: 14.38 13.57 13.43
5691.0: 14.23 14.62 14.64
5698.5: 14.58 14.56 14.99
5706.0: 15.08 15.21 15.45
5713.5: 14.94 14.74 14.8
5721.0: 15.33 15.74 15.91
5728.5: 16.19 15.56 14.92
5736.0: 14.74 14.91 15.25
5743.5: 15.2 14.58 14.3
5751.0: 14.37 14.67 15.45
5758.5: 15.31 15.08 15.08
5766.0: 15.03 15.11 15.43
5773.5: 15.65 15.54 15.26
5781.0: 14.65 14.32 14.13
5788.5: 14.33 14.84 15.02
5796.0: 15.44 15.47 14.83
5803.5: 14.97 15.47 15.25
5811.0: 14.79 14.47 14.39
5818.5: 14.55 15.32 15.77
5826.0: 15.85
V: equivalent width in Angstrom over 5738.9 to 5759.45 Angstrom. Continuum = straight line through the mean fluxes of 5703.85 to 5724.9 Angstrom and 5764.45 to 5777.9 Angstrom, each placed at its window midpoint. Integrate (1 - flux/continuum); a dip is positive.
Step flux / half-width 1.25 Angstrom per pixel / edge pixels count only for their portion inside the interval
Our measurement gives 0.5 Angstrom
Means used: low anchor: 15.2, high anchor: 15.3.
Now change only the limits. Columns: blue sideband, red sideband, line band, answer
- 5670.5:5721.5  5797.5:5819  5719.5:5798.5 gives -1.4 Angstrom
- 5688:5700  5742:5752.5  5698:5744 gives -2.1 Angstrom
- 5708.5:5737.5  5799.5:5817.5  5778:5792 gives 0.4 Angstrom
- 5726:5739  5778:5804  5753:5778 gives -0.3 Angstrom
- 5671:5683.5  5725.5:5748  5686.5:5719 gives 0.7 Angstrom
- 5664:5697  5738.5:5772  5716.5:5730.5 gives -0.7 Angstrom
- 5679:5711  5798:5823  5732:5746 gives -0.3 Angstrom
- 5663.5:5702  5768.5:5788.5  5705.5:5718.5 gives -0.3 Angstrom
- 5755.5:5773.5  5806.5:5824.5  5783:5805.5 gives 0.3 Angstrom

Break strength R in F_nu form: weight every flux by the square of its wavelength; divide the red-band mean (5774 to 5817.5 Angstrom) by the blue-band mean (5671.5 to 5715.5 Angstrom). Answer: 1.05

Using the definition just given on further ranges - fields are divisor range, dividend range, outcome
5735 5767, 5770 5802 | 1.02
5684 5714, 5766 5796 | 1.05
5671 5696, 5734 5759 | 1.05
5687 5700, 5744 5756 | 1.04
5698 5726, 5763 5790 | 1.01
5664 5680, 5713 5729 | 1.04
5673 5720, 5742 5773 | 1.04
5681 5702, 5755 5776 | 1.10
